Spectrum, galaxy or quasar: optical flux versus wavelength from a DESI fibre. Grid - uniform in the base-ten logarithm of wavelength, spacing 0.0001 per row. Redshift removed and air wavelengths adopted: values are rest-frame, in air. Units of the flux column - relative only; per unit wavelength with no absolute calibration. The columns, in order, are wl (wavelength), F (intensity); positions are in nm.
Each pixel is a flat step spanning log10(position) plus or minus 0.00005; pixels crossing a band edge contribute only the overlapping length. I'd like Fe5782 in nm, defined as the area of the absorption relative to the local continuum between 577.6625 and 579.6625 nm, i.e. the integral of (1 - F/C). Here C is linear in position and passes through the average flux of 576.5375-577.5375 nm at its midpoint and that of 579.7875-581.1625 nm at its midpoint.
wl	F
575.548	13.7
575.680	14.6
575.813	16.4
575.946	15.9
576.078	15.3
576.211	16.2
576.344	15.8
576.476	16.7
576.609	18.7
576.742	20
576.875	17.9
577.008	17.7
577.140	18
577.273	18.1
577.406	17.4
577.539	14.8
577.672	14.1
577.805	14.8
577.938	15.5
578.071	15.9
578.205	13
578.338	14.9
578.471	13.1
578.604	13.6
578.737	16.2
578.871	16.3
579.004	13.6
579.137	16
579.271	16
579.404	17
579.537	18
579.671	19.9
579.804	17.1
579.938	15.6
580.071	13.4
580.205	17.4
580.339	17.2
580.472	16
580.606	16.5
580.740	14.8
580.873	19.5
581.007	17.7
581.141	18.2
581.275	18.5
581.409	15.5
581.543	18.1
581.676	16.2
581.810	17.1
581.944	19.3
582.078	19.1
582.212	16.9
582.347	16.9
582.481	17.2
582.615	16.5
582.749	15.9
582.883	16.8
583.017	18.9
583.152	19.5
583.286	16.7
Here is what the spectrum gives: 0.227 nm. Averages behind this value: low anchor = 18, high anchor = 16.6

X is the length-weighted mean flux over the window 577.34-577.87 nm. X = 15.3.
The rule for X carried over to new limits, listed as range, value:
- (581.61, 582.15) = 17.9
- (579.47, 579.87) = 18.4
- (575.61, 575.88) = 15.5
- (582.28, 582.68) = 16.9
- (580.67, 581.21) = 17.5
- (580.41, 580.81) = 15.8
